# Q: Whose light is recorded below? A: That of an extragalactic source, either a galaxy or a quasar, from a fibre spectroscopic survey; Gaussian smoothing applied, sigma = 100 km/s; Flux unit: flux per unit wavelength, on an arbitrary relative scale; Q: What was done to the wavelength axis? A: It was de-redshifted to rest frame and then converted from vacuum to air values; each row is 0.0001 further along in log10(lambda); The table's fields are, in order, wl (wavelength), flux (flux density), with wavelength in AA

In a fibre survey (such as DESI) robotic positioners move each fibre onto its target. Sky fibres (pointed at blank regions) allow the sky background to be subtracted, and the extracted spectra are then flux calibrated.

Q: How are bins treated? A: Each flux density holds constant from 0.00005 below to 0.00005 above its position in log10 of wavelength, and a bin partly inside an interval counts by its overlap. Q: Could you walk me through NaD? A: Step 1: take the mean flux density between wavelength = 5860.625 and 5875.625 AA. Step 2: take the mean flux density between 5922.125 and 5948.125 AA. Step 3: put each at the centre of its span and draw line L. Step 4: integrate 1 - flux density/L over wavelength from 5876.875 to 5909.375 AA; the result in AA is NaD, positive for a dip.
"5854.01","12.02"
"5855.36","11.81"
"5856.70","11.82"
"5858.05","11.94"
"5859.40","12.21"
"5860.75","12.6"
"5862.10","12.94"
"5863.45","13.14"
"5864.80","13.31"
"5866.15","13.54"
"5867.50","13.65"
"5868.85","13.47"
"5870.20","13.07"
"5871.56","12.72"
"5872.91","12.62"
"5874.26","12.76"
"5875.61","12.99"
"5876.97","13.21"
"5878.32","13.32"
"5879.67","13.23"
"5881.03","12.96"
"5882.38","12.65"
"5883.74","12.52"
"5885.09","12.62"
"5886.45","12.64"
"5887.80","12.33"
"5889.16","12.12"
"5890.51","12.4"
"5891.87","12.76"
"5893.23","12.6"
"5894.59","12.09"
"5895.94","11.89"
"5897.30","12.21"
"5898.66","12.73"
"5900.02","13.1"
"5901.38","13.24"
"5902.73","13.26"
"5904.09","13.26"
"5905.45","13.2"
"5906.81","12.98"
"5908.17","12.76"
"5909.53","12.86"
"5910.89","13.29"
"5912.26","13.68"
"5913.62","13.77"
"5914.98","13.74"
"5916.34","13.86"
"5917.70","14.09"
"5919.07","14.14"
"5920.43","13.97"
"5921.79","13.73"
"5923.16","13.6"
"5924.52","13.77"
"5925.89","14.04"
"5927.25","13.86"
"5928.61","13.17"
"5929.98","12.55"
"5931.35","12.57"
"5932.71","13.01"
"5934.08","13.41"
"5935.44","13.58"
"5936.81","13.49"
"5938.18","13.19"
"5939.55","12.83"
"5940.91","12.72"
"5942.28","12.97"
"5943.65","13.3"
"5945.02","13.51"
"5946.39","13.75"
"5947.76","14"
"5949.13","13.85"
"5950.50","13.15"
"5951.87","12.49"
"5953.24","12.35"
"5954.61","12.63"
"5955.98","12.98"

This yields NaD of 1.1 AA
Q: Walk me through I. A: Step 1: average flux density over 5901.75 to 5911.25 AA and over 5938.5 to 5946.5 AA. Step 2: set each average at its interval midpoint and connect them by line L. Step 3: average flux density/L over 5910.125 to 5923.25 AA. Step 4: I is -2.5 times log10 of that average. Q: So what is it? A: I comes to -0.054 mag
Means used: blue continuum 13.1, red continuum 13.1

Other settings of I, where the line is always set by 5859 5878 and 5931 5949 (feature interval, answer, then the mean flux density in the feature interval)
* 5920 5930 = -0.03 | 13.6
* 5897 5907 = 0.01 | 13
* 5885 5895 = 0.06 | 12.4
